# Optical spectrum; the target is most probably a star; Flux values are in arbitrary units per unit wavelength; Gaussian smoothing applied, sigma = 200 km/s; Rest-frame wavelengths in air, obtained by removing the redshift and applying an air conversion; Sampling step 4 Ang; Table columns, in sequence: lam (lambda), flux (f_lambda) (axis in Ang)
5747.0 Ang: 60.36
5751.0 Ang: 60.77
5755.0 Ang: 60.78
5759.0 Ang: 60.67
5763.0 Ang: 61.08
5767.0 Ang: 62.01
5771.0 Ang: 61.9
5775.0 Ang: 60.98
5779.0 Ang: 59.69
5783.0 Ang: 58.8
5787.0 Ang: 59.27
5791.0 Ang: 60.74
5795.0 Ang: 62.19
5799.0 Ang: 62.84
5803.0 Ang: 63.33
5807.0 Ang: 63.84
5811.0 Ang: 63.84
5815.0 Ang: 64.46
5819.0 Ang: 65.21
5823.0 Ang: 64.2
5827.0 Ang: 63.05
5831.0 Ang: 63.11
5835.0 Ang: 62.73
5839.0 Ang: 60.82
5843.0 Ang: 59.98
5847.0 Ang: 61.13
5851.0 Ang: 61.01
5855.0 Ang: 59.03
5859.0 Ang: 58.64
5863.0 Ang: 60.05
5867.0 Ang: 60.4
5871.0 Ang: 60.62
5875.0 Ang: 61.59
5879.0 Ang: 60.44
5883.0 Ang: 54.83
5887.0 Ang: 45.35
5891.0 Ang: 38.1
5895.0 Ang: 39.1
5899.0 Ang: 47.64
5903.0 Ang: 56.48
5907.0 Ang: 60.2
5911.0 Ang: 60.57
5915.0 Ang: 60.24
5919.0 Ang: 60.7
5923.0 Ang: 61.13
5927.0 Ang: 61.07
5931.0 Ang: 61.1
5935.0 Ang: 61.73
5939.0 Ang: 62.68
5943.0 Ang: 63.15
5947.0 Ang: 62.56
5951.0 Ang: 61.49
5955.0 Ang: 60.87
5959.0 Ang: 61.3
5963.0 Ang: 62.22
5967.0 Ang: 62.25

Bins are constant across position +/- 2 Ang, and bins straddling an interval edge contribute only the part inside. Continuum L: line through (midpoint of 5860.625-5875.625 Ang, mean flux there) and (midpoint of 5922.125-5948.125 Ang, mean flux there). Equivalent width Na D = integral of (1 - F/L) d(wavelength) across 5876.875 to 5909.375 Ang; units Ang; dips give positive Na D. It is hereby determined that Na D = 5.66 Ang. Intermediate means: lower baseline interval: 60.5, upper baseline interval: 61.9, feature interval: 50.4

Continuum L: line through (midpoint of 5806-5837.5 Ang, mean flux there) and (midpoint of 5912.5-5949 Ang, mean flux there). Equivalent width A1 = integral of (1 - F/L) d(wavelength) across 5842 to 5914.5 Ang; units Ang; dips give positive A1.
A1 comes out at 7.8 Ang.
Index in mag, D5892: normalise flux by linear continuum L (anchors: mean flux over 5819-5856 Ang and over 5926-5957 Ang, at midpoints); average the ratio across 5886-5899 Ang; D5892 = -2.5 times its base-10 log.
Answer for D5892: 0.43 mag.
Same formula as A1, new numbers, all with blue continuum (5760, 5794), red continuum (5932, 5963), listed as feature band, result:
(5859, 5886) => 1.0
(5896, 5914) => 1.8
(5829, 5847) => -0.2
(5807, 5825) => -1.0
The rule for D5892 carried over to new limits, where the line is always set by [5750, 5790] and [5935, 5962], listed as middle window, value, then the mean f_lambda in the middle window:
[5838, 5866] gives 0.02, 60.1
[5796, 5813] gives -0.04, 63.4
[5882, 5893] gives 0.33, 45.3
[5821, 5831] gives -0.04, 63.5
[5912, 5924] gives 0.02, 60.6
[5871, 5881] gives 0.01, 60.9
